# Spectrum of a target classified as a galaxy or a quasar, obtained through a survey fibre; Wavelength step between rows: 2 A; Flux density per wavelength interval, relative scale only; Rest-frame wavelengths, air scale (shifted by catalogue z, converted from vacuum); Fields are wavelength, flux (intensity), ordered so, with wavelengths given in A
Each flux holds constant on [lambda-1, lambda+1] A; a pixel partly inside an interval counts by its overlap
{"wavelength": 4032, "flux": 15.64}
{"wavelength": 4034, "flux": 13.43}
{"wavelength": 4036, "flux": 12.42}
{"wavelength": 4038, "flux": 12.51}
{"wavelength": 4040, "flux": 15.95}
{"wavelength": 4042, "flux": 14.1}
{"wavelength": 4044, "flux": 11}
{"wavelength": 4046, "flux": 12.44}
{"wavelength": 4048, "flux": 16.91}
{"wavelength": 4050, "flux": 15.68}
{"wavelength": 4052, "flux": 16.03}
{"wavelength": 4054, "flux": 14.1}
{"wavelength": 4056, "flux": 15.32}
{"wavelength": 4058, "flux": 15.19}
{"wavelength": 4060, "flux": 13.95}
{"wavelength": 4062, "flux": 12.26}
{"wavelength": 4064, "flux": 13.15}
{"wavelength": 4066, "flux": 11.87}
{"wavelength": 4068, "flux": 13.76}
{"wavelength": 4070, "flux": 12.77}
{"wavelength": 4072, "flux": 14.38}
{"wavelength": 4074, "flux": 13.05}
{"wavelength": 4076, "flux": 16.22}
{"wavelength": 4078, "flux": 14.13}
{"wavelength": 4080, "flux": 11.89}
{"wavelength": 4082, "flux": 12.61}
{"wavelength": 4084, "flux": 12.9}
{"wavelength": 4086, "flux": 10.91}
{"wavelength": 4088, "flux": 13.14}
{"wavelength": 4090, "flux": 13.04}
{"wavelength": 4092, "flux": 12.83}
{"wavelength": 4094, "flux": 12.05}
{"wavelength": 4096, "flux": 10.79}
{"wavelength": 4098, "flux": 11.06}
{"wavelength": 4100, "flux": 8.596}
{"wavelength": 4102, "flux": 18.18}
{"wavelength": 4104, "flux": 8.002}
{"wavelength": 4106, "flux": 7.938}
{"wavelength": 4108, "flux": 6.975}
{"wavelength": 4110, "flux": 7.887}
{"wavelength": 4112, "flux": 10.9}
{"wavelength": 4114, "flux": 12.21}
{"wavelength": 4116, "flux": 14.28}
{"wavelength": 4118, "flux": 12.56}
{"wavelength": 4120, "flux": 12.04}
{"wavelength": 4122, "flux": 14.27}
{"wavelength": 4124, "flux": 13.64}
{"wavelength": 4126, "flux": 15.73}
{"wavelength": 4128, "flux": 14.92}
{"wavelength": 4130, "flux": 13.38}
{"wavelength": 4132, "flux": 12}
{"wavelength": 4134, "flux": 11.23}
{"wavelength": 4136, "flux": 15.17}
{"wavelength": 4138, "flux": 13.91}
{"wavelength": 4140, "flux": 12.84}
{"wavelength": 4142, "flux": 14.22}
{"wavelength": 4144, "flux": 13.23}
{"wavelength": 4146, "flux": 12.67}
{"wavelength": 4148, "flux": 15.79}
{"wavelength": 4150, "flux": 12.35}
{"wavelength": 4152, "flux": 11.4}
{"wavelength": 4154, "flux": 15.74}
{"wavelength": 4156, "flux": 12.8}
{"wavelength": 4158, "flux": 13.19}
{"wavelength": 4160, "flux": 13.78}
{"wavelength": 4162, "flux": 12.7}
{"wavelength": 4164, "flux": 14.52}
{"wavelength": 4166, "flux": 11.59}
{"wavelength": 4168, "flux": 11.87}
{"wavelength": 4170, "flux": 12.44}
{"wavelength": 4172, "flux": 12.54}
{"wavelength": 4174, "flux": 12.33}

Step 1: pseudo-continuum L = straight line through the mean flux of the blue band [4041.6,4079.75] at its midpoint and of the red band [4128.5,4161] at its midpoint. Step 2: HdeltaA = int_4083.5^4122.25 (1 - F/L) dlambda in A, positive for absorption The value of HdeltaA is 6.3 A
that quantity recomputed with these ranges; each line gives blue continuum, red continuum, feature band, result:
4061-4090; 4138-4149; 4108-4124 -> 2.0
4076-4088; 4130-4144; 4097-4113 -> 3.8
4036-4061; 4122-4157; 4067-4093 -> 1.6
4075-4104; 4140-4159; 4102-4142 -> 2.3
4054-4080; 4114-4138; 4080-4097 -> 1.8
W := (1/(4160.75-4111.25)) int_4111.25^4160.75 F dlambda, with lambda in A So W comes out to 13.4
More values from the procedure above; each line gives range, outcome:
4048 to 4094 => 13.6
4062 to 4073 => 13.1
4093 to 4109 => 10.4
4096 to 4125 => 11.3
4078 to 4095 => 12.5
